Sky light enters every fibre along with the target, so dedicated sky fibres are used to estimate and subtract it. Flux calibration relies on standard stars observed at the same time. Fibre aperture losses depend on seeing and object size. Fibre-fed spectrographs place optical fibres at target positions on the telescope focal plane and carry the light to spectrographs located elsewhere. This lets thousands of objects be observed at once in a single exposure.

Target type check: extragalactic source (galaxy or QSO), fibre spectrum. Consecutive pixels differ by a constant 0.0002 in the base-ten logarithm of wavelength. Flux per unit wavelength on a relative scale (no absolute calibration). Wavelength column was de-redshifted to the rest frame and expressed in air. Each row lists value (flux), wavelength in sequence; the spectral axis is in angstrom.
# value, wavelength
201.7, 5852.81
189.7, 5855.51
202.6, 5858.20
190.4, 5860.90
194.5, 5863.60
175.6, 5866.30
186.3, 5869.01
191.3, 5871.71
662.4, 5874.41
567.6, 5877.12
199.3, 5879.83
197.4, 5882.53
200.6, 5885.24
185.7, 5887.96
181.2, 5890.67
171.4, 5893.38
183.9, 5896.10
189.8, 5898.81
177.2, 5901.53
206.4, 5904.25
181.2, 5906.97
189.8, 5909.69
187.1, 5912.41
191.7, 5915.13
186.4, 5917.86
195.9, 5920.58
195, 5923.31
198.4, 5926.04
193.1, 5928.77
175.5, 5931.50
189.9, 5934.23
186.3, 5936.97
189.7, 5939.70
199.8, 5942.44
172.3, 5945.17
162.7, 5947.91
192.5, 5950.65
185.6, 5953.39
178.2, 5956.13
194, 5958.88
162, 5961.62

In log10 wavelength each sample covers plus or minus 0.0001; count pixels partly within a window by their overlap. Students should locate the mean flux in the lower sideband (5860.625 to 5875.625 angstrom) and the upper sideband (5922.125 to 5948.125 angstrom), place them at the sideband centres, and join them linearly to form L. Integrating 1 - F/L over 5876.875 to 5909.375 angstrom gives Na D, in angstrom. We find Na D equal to 4.4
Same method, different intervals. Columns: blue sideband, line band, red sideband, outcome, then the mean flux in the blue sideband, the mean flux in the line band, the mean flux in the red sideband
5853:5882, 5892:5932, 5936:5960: 6.1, 271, 188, 184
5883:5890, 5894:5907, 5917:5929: 0.4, 192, 187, 194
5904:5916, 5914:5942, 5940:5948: -0.7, 190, 190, 182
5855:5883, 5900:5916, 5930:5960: 2.7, 274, 189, 184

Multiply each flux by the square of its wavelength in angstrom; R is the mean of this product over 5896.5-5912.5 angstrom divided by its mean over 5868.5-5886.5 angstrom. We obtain 0.59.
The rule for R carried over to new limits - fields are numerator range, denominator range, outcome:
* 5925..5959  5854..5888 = 0.73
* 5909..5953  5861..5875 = 0.76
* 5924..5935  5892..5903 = 1.06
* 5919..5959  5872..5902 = 0.72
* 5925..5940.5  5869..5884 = 0.55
